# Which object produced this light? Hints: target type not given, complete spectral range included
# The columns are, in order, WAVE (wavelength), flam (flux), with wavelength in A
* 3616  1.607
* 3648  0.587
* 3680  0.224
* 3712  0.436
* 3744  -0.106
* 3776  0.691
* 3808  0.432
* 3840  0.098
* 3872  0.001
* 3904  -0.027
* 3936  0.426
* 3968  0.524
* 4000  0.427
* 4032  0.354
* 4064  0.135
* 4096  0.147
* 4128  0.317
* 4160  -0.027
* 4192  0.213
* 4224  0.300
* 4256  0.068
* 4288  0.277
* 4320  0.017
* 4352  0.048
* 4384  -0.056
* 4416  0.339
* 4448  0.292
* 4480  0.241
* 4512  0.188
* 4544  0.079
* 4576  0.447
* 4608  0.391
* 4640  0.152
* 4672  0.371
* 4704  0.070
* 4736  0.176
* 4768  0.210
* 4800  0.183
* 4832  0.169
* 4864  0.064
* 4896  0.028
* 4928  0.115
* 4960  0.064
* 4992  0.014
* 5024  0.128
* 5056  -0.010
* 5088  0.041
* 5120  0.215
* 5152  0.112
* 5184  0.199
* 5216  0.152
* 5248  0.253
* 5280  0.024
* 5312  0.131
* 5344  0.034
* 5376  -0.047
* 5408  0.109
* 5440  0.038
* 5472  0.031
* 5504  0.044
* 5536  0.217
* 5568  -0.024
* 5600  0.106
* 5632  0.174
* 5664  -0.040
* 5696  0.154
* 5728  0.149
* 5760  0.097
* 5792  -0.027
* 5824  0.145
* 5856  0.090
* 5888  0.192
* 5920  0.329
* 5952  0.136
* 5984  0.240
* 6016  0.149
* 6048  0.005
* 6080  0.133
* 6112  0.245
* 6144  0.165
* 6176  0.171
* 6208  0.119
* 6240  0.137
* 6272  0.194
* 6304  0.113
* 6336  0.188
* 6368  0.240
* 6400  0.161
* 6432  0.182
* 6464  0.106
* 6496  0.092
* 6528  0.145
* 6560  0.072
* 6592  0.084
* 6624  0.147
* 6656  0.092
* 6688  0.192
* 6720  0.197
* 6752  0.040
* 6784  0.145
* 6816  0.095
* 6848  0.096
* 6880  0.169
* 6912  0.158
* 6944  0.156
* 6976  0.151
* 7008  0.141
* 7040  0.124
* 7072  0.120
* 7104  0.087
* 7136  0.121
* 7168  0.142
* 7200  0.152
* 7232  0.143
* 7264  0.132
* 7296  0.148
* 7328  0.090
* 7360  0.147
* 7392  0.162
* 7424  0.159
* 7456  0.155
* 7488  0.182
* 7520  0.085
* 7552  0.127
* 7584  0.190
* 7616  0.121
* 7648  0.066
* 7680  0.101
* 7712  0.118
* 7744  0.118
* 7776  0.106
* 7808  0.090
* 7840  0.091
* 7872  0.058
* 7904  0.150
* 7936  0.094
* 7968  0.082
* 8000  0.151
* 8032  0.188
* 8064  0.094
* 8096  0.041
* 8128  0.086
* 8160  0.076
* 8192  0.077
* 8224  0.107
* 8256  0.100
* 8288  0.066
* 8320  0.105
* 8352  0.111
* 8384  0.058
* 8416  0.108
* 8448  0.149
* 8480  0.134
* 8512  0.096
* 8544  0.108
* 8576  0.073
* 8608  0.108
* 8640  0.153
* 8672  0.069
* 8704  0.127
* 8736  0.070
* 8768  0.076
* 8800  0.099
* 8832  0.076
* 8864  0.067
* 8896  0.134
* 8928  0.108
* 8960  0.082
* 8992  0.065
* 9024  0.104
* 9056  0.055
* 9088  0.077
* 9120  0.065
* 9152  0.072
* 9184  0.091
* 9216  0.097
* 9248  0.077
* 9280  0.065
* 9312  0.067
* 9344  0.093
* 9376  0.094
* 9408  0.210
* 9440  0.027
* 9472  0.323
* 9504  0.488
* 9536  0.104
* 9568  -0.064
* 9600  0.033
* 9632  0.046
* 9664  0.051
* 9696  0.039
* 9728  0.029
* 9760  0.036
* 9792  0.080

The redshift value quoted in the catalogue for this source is 1.545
